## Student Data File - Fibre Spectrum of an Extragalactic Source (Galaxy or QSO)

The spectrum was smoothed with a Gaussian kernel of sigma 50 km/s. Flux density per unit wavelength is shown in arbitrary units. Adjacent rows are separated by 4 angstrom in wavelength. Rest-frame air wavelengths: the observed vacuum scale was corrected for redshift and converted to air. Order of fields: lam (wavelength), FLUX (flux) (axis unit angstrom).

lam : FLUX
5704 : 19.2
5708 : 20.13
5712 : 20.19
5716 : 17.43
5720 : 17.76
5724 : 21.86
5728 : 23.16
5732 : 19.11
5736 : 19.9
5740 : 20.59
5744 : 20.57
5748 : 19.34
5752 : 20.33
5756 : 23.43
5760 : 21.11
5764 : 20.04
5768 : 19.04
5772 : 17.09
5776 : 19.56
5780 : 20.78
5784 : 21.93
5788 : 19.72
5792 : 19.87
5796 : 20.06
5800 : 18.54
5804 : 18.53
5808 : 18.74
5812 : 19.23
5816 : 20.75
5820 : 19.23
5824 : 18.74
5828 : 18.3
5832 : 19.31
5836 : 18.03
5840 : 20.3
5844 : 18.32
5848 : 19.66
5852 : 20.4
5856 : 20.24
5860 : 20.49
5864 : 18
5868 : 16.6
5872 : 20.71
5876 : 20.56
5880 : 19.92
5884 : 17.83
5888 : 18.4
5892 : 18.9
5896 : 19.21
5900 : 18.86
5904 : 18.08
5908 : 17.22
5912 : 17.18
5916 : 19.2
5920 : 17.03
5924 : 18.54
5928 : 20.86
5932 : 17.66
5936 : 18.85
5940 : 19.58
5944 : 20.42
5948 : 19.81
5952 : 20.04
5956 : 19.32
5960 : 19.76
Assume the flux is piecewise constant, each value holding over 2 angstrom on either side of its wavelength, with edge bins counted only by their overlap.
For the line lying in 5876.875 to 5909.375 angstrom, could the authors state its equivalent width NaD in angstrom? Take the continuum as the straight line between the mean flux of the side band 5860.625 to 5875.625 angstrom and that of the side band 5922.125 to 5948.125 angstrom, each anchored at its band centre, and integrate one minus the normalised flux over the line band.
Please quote 0.7 angstrom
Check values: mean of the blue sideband 18.9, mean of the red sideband 19.4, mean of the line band 18.6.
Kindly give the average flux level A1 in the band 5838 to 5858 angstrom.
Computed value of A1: 19.8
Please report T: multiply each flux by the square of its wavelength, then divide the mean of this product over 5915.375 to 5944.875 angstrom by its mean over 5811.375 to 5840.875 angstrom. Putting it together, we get 1.02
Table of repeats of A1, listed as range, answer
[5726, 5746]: 20.7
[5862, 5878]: 19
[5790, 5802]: 19.5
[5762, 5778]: 18.9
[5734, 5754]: 20.1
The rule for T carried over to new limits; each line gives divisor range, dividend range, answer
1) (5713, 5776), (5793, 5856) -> 0.99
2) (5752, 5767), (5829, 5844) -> 0.92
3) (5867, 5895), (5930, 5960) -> 1.04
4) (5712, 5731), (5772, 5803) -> 1.01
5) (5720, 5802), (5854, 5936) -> 0.97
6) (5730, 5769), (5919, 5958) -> 1.01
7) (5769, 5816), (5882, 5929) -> 0.98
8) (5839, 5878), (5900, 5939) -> 0.96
